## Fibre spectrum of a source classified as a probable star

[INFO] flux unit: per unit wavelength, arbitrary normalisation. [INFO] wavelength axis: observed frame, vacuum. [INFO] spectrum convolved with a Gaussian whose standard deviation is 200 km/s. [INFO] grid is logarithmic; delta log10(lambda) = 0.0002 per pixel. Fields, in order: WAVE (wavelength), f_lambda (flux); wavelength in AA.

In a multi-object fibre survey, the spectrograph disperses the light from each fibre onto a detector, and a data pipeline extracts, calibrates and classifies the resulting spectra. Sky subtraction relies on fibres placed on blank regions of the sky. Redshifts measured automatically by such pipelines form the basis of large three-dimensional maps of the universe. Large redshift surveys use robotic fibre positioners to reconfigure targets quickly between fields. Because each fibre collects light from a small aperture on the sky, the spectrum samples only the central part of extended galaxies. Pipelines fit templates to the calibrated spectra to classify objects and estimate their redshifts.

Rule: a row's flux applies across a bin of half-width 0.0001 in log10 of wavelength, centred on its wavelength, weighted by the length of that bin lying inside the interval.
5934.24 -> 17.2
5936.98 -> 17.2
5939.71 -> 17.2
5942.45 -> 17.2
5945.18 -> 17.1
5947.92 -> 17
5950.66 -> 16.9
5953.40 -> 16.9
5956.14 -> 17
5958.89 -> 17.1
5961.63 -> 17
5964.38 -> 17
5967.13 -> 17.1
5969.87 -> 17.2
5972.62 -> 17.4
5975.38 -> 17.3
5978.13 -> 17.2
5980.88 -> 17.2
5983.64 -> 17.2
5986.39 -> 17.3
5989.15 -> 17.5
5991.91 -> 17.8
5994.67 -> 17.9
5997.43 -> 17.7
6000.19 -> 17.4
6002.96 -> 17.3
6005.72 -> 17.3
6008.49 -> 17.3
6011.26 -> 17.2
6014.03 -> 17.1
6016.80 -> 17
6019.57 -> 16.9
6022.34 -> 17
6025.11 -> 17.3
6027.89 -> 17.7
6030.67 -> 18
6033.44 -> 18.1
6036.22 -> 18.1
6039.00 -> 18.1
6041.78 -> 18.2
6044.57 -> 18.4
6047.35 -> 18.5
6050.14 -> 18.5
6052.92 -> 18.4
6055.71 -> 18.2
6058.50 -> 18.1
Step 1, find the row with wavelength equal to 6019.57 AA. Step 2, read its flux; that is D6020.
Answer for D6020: 16.9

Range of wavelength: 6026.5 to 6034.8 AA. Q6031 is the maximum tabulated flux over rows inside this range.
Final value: 18.1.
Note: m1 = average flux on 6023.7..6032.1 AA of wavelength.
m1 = 17.7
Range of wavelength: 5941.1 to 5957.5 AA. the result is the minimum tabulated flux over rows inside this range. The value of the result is 16.9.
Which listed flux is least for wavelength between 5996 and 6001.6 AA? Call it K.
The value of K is 17.4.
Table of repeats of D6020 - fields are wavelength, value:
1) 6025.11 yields 17.3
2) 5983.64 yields 17.2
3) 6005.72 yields 17.3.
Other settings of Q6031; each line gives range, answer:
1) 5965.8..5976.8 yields 17.4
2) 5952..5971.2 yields 17.2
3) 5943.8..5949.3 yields 17.1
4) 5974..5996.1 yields 17.9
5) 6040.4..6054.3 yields 18.5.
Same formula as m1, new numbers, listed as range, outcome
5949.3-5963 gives 17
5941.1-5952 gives 17.1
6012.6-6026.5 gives 17.1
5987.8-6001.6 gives 17.7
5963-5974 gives 17.2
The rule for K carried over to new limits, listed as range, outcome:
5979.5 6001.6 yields 17.2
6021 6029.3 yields 17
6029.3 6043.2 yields 18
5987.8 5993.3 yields 17.5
